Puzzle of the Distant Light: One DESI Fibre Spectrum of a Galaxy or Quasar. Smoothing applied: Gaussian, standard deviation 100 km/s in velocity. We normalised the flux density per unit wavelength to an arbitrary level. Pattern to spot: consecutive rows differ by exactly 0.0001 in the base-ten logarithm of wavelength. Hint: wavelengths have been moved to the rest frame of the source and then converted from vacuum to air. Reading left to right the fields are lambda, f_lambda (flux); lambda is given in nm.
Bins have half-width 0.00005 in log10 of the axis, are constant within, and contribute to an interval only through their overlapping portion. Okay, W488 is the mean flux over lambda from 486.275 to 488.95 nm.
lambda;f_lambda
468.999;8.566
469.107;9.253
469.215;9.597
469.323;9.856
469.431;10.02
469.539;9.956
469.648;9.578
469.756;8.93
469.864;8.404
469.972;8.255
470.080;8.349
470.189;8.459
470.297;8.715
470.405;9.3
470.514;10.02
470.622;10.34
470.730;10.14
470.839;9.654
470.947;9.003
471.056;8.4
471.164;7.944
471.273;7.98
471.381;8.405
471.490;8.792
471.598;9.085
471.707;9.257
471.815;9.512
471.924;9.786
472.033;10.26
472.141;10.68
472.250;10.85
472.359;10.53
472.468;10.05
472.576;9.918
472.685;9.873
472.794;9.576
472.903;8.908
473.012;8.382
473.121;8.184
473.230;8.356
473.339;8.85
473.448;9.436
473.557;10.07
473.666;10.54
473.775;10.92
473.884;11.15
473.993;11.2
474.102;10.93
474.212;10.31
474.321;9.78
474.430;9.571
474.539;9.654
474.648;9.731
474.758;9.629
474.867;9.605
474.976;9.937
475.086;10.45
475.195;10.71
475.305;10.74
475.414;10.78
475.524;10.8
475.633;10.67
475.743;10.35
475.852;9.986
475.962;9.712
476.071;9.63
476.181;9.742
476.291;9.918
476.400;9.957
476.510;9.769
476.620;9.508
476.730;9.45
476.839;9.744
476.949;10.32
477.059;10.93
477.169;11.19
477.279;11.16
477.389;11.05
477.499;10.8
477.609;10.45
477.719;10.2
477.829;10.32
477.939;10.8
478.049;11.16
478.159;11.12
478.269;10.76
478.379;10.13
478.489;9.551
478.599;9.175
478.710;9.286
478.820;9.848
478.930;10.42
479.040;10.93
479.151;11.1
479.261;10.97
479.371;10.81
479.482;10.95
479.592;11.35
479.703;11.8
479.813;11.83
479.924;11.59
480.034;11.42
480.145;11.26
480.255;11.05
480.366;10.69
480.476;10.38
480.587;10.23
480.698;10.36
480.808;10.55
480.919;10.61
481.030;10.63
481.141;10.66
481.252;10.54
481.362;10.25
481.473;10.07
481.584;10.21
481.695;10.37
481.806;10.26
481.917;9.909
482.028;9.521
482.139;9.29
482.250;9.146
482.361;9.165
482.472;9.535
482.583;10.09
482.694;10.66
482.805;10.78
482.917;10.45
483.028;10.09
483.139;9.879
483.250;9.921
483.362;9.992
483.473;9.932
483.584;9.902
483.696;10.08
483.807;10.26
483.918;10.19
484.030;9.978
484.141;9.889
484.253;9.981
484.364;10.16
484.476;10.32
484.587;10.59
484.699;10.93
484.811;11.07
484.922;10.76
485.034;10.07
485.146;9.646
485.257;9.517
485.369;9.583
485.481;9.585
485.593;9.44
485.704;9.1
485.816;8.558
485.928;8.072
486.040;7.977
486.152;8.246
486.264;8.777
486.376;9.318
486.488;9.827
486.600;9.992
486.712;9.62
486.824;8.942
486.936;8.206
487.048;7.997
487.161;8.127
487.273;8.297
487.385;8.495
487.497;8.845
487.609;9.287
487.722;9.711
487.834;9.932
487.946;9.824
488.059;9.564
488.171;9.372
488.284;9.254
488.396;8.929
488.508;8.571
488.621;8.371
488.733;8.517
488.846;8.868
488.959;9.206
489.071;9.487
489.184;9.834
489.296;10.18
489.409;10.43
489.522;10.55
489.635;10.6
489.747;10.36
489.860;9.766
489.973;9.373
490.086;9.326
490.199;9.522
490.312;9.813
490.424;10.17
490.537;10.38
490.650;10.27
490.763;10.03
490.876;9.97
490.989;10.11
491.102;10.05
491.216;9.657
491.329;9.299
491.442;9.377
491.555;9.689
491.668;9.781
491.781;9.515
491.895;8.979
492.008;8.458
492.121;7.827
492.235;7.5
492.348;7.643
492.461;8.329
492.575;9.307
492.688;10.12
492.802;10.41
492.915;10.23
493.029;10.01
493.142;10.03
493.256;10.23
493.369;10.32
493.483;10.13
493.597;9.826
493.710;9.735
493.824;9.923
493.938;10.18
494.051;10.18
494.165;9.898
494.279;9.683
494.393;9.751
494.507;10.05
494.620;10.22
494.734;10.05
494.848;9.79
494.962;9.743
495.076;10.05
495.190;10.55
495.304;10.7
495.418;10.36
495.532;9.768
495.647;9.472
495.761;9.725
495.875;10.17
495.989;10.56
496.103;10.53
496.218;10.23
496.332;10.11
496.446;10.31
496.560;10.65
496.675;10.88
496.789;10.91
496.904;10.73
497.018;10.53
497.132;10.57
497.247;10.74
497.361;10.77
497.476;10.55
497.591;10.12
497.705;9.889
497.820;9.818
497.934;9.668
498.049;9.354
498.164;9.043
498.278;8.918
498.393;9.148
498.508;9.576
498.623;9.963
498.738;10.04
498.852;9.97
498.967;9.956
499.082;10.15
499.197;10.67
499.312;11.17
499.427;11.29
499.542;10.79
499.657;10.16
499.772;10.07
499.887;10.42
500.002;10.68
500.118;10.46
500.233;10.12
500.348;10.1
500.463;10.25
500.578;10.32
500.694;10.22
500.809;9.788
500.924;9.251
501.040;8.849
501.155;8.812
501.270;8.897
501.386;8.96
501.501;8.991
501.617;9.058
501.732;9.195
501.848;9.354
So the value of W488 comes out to 9.03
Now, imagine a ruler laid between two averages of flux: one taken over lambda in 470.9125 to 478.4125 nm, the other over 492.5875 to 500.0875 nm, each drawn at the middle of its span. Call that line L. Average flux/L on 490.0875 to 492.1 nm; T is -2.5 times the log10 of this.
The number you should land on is 0.05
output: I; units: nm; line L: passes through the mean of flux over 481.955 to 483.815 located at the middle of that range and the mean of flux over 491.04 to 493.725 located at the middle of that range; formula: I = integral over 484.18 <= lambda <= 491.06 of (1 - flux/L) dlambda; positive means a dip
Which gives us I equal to 0.120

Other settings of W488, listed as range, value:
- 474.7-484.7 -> 10.3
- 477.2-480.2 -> 10.8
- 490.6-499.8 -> 9.94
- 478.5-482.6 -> 10.4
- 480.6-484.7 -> 10.1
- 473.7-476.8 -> 10.2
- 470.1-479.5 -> 9.96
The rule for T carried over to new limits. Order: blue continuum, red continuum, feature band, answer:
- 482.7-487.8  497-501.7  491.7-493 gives 0.091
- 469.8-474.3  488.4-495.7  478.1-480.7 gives -0.124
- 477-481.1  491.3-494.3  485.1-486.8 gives 0.109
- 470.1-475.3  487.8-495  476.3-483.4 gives -0.084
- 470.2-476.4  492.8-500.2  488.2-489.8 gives 0.058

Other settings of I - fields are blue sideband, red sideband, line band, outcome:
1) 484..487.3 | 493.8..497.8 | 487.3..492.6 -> 0.20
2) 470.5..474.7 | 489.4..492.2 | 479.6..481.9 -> -0.25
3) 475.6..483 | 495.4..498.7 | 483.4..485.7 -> 0.05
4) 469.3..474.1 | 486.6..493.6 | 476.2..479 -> -0.24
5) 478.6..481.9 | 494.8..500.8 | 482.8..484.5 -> 0.08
